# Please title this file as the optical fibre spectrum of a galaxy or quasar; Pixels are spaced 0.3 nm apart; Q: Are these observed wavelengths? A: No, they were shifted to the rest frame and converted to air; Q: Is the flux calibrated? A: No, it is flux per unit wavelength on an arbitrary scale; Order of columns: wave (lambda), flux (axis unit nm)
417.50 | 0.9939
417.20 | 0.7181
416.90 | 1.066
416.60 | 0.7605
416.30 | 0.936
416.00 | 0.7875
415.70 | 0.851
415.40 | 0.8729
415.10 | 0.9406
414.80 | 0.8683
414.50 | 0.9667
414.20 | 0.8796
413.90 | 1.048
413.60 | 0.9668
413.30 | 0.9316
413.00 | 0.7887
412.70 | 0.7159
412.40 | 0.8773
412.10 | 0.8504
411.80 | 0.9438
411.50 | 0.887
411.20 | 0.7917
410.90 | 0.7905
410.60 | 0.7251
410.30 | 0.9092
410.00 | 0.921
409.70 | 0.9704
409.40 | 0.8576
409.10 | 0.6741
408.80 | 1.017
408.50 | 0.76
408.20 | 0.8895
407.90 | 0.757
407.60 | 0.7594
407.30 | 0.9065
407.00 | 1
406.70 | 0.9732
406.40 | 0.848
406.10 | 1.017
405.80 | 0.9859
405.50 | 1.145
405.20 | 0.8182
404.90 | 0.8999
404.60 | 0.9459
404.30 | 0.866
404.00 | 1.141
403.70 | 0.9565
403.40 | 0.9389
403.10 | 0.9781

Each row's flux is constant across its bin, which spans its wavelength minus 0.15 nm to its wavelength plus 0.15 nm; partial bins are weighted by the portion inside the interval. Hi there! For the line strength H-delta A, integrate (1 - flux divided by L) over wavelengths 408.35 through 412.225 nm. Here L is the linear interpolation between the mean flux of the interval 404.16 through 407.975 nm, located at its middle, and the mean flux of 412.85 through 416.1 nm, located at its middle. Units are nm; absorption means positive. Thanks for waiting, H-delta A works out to 0.24 nm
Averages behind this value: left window 0.92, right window 0.902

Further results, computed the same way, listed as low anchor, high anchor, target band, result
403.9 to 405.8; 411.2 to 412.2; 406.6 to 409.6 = 0.22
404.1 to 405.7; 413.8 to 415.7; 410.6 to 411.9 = 0.13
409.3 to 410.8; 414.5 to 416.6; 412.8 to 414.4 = -0.08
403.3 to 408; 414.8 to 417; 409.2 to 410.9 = 0.09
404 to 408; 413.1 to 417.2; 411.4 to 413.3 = 0.13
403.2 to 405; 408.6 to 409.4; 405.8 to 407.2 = -0.09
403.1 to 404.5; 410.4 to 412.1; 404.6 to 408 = 0.02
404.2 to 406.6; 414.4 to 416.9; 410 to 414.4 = 0.17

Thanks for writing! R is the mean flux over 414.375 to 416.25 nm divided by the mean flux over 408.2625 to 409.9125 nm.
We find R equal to 1.03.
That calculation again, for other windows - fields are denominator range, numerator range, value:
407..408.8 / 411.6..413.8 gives 1.03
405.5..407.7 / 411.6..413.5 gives 0.90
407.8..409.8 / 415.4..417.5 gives 1.02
